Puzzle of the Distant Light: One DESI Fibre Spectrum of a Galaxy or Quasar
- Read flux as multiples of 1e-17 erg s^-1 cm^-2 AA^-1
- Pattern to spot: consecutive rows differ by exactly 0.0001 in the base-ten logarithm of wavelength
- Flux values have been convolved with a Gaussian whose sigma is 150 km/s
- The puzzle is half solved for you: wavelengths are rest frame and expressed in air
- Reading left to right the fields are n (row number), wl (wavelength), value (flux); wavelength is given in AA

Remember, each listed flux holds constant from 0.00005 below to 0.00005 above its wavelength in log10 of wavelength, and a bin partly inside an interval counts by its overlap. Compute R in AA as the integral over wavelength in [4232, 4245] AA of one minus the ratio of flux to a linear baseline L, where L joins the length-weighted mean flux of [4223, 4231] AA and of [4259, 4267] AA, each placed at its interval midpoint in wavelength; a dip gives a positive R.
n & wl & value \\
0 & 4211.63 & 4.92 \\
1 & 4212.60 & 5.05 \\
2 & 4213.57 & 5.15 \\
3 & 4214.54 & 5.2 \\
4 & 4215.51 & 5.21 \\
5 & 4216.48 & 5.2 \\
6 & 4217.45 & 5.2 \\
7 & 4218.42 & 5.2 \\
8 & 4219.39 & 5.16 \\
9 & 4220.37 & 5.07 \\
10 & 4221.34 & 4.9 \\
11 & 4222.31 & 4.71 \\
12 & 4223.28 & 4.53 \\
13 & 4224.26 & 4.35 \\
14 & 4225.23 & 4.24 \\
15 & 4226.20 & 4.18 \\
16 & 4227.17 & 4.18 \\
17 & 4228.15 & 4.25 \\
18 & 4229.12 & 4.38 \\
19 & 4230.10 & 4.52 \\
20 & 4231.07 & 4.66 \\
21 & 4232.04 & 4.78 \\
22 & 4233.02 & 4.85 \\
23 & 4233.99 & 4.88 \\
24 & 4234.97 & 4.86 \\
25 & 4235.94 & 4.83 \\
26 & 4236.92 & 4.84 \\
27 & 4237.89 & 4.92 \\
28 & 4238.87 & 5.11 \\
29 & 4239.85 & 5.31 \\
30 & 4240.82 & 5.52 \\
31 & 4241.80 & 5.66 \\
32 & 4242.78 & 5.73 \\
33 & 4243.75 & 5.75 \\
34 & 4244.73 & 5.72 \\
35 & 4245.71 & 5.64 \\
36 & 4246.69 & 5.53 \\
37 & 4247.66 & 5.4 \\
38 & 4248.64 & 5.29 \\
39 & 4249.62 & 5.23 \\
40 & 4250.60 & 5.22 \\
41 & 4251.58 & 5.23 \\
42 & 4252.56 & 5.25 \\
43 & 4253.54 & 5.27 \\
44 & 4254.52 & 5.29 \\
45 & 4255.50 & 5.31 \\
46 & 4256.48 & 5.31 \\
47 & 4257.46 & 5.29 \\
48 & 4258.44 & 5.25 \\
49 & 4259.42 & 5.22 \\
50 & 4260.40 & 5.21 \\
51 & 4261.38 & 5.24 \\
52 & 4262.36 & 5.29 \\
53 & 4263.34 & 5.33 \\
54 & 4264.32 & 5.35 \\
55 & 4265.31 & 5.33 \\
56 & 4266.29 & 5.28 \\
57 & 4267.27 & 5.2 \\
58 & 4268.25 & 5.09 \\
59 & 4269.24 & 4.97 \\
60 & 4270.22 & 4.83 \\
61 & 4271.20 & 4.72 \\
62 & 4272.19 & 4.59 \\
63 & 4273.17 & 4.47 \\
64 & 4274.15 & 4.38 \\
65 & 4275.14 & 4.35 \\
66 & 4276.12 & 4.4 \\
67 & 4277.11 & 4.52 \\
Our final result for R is -1.6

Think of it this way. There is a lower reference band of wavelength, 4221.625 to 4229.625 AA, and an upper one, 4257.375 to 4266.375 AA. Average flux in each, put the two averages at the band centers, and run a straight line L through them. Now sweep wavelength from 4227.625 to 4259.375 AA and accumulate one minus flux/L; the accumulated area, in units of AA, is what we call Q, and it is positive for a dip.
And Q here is -2.26 AA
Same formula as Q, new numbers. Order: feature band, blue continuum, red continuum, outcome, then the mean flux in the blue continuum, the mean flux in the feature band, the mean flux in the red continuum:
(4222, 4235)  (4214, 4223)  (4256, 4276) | 1.4 AA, 5.08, 4.51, 5.02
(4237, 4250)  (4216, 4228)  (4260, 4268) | -1.1 AA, 4.73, 5.43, 5.28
